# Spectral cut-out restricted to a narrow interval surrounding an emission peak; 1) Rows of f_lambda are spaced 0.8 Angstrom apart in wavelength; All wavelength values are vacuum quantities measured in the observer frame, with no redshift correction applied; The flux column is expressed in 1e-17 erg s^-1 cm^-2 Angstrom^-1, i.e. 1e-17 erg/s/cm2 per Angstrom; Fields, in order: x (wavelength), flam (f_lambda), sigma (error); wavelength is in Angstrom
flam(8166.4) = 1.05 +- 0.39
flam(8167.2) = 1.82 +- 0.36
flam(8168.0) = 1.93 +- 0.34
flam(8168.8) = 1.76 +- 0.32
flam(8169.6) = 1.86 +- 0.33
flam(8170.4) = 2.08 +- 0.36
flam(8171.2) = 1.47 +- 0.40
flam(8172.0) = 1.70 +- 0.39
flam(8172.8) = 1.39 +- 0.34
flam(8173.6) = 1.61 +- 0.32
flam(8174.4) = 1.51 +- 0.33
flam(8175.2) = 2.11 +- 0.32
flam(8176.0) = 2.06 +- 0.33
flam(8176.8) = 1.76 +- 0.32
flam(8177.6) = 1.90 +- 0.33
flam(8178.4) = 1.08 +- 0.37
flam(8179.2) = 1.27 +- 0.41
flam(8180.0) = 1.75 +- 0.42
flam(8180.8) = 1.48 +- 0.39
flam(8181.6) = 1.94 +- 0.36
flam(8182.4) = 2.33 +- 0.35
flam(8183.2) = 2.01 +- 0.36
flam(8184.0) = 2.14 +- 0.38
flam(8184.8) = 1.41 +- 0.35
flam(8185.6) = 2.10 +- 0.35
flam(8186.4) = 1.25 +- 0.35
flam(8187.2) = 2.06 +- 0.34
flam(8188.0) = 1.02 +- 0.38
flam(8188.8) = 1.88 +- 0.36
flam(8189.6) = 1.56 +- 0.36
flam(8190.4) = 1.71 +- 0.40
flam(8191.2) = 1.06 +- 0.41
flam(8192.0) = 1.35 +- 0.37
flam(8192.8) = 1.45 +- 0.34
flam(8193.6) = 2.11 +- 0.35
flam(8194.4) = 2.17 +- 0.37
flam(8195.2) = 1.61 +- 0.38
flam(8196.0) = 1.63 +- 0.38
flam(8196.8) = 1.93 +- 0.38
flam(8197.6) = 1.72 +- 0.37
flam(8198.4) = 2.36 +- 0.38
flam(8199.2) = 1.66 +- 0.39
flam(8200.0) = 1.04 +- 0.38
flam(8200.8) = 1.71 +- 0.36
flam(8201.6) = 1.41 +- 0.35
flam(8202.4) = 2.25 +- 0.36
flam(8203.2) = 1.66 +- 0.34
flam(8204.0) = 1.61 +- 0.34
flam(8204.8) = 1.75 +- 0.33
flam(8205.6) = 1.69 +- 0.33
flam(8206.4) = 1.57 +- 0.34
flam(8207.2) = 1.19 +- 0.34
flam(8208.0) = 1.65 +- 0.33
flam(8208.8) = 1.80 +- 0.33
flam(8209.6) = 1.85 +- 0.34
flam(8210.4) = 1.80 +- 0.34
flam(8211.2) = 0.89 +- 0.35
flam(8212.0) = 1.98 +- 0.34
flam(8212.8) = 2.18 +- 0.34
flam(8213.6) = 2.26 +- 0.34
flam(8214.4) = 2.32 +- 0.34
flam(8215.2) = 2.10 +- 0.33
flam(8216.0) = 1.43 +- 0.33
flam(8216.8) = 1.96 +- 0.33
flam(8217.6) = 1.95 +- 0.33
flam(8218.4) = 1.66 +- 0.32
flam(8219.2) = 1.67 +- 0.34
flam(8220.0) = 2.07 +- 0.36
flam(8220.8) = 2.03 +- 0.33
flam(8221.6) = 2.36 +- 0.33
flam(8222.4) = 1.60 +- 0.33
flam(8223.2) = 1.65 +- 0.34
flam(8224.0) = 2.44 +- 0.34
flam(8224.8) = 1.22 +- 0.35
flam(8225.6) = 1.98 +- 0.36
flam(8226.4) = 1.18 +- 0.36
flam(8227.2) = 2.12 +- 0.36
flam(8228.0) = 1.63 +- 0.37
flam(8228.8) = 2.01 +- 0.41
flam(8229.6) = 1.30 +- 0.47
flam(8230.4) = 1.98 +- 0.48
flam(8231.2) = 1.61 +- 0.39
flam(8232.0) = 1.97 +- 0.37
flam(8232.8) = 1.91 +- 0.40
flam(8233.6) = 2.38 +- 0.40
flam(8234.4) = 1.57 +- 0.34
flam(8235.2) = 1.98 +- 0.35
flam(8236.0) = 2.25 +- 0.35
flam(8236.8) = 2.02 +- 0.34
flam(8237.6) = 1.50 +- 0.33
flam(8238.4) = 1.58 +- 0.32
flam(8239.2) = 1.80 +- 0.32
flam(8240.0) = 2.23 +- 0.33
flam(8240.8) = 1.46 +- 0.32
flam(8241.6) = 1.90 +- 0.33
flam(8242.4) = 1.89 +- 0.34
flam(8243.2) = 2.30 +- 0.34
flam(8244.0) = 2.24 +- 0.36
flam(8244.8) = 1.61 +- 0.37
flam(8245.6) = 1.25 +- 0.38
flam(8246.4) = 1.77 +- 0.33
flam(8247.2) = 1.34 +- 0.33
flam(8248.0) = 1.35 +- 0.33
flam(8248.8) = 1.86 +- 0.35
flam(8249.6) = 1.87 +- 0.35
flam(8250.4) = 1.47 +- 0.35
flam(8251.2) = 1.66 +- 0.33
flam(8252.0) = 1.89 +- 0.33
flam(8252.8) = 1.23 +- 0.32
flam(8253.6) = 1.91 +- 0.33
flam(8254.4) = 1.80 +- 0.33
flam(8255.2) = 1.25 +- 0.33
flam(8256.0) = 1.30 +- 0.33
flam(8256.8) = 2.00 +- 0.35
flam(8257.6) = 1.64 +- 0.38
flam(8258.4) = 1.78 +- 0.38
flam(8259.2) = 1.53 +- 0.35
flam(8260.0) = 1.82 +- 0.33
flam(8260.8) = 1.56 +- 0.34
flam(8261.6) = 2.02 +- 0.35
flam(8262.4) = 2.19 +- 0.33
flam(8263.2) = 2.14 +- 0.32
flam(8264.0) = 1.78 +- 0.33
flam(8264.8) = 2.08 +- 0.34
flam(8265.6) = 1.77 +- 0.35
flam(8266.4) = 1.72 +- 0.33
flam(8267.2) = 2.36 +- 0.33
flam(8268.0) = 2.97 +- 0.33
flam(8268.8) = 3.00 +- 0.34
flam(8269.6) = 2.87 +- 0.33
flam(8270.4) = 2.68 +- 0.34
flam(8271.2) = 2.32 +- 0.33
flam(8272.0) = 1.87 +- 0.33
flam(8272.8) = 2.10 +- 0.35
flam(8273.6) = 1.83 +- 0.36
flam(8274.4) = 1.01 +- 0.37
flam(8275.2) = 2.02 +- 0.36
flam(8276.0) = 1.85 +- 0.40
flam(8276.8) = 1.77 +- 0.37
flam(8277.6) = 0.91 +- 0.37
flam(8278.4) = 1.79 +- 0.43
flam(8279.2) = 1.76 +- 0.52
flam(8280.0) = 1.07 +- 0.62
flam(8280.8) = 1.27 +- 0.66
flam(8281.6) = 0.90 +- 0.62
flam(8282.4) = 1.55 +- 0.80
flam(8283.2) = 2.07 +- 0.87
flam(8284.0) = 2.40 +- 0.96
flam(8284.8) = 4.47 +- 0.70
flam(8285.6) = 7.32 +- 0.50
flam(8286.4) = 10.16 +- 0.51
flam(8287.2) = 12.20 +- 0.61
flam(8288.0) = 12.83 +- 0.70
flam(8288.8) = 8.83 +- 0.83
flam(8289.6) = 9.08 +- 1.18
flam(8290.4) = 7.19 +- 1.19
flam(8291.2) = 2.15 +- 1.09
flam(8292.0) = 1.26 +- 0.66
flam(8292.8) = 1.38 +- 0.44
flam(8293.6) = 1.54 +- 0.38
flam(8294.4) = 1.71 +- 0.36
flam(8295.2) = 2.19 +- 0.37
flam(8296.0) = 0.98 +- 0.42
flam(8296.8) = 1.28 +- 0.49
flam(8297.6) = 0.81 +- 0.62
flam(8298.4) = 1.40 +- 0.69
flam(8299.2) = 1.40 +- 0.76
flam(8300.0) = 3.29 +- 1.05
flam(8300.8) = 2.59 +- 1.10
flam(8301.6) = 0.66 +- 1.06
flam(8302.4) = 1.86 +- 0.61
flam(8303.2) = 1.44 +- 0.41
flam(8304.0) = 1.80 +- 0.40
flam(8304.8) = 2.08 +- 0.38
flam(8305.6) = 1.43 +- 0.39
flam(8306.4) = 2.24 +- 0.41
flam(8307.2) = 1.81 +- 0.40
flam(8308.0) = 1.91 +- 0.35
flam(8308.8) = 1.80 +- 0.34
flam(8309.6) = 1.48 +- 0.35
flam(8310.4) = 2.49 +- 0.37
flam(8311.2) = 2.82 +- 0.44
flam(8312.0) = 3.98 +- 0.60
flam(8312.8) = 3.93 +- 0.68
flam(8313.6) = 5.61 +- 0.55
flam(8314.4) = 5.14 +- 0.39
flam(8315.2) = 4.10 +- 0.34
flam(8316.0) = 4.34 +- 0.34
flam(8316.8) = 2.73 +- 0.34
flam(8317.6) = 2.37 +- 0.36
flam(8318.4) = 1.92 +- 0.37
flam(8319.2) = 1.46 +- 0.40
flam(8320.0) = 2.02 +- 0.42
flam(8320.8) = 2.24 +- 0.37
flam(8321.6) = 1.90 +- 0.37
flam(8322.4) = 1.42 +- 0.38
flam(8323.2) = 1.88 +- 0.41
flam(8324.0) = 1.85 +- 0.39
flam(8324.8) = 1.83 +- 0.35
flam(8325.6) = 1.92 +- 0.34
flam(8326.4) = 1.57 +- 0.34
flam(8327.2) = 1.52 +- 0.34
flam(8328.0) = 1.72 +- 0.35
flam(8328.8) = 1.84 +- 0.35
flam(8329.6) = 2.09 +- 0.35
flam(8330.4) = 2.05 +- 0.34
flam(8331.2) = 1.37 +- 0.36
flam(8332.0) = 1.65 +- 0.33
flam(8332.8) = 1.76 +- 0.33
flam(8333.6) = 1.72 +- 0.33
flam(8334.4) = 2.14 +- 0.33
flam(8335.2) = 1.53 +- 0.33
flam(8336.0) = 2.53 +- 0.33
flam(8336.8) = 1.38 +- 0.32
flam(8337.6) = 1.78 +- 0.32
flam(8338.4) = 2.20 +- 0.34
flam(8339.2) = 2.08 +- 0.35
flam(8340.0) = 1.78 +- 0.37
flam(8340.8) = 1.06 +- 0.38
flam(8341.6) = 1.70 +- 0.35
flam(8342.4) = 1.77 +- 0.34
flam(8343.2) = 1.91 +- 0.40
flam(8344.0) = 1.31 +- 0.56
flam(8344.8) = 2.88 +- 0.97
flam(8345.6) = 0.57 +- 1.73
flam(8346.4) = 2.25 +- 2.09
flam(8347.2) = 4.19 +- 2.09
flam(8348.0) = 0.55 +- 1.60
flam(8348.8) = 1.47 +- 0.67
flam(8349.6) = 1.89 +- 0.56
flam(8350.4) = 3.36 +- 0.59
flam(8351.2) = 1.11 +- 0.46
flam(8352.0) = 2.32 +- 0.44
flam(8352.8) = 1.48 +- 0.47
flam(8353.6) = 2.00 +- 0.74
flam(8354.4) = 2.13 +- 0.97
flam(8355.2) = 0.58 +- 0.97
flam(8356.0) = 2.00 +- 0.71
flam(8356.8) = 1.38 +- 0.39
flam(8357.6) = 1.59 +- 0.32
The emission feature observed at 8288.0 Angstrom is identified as H-alpha 6563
